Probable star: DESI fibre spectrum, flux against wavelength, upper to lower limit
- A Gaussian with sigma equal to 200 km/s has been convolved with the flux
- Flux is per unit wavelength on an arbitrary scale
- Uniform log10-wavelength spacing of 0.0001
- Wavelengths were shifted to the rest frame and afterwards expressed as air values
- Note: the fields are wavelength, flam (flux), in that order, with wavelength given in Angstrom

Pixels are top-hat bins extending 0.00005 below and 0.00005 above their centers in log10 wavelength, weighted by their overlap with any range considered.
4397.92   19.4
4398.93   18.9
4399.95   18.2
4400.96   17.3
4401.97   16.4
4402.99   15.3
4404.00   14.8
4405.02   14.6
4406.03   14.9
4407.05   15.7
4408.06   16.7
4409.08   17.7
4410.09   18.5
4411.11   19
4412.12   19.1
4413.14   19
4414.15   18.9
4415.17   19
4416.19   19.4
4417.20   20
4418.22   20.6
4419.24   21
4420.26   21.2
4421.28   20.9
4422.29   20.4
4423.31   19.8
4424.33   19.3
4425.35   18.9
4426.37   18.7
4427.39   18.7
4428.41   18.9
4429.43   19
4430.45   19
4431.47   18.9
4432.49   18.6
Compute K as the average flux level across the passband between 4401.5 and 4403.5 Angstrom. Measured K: 15.8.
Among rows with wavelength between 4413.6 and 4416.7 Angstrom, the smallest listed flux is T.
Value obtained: 18.9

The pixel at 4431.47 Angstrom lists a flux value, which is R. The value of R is 18.9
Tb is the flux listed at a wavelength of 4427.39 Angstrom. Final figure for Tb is 18.7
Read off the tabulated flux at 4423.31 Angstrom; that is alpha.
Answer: 19.8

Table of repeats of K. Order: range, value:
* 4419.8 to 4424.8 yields 20.3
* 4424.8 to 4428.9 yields 18.8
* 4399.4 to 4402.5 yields 17.3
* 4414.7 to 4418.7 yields 19.8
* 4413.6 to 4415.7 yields 19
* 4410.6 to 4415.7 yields 19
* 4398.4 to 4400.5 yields 18.5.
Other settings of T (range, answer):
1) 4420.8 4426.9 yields 18.7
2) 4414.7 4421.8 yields 19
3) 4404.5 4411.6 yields 14.6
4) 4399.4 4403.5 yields 15.3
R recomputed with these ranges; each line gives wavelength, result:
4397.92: 19.4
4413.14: 19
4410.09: 18.5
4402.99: 15.3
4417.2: 20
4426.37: 18.7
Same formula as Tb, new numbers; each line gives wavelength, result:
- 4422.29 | 20.4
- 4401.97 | 16.4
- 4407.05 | 15.7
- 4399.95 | 18.2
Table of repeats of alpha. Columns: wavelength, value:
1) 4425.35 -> 18.9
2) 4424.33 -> 19.3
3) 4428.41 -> 18.9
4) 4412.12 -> 19.1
